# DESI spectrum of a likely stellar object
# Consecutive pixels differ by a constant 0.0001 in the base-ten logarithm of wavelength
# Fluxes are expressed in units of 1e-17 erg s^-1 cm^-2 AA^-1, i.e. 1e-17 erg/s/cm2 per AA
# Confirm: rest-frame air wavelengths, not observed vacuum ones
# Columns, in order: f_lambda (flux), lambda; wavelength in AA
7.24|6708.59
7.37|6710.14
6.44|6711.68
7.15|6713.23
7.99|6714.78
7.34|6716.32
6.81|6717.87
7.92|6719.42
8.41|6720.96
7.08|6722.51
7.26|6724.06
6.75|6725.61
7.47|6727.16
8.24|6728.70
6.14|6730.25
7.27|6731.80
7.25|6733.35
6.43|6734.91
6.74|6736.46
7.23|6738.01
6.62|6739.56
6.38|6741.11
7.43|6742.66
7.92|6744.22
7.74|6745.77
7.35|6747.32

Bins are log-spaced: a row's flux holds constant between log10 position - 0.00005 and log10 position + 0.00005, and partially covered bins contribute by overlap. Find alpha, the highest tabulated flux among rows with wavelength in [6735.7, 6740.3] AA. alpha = 7.23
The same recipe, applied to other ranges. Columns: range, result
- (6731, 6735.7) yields 7.27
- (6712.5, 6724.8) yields 8.41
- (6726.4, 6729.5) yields 8.24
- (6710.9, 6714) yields 7.15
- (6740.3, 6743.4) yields 7.43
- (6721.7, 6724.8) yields 7.26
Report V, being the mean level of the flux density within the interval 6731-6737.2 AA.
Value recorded 6.91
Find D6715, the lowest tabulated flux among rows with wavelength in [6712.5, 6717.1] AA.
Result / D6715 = 7.15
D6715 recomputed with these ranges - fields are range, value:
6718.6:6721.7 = 7.92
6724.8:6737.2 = 6.14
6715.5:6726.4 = 6.75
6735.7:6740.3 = 6.62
